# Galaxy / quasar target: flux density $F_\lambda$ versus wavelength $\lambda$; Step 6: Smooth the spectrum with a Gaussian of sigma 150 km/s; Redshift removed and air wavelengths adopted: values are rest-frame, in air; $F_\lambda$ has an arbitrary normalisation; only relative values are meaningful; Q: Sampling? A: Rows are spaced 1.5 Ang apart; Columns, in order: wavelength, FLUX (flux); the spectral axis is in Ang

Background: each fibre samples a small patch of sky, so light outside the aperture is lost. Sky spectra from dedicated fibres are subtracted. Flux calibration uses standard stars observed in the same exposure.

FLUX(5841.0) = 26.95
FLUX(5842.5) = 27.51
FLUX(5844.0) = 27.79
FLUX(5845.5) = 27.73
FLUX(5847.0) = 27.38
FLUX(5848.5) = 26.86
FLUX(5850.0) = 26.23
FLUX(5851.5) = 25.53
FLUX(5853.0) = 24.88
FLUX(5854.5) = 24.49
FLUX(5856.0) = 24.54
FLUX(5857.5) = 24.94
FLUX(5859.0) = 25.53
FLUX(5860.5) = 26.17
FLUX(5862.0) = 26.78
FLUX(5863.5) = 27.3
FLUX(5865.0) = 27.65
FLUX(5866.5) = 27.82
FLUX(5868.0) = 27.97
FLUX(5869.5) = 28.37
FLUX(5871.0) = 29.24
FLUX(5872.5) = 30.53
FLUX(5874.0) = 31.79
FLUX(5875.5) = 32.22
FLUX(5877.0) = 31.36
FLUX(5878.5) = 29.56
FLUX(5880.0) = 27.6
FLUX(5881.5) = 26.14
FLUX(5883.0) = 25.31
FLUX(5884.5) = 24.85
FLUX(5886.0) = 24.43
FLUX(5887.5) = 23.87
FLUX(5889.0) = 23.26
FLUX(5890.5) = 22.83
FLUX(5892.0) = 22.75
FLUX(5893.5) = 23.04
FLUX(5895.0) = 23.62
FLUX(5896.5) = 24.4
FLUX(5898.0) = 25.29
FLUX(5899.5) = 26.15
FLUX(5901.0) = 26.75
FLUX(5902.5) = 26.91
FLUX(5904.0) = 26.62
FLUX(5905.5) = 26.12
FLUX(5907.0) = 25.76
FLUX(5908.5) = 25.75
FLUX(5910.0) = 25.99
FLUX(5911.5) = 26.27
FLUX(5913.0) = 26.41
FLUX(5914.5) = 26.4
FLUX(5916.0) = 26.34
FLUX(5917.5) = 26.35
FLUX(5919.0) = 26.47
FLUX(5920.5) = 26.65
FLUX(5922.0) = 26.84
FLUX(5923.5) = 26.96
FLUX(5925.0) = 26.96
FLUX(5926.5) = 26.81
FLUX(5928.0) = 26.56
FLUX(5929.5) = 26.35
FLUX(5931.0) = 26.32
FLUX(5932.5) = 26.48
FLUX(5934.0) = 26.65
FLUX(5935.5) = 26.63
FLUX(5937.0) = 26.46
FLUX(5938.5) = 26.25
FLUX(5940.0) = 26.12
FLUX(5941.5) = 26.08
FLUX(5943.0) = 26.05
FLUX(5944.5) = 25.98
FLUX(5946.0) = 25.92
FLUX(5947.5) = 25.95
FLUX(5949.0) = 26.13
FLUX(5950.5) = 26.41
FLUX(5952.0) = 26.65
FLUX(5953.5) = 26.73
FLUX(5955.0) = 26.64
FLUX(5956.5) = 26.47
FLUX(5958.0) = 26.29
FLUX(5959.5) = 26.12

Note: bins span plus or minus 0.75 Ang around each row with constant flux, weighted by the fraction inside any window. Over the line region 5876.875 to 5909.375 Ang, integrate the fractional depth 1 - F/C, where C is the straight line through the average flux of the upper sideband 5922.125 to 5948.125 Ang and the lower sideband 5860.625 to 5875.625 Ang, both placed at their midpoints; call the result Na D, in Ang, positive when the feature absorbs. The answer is 2.8 Ang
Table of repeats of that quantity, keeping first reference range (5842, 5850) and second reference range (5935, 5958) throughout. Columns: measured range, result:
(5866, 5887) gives -1.0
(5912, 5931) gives 0.0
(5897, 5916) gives 0.4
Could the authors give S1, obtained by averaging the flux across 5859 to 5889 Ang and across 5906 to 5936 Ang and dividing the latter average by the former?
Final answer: 1.0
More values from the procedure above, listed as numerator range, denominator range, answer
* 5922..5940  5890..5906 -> 1.06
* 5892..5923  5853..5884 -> 0.93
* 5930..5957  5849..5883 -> 0.96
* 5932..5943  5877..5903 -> 1.04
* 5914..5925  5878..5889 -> 1.04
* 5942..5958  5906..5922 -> 1.00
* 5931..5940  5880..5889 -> 1.06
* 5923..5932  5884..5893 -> 1.13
